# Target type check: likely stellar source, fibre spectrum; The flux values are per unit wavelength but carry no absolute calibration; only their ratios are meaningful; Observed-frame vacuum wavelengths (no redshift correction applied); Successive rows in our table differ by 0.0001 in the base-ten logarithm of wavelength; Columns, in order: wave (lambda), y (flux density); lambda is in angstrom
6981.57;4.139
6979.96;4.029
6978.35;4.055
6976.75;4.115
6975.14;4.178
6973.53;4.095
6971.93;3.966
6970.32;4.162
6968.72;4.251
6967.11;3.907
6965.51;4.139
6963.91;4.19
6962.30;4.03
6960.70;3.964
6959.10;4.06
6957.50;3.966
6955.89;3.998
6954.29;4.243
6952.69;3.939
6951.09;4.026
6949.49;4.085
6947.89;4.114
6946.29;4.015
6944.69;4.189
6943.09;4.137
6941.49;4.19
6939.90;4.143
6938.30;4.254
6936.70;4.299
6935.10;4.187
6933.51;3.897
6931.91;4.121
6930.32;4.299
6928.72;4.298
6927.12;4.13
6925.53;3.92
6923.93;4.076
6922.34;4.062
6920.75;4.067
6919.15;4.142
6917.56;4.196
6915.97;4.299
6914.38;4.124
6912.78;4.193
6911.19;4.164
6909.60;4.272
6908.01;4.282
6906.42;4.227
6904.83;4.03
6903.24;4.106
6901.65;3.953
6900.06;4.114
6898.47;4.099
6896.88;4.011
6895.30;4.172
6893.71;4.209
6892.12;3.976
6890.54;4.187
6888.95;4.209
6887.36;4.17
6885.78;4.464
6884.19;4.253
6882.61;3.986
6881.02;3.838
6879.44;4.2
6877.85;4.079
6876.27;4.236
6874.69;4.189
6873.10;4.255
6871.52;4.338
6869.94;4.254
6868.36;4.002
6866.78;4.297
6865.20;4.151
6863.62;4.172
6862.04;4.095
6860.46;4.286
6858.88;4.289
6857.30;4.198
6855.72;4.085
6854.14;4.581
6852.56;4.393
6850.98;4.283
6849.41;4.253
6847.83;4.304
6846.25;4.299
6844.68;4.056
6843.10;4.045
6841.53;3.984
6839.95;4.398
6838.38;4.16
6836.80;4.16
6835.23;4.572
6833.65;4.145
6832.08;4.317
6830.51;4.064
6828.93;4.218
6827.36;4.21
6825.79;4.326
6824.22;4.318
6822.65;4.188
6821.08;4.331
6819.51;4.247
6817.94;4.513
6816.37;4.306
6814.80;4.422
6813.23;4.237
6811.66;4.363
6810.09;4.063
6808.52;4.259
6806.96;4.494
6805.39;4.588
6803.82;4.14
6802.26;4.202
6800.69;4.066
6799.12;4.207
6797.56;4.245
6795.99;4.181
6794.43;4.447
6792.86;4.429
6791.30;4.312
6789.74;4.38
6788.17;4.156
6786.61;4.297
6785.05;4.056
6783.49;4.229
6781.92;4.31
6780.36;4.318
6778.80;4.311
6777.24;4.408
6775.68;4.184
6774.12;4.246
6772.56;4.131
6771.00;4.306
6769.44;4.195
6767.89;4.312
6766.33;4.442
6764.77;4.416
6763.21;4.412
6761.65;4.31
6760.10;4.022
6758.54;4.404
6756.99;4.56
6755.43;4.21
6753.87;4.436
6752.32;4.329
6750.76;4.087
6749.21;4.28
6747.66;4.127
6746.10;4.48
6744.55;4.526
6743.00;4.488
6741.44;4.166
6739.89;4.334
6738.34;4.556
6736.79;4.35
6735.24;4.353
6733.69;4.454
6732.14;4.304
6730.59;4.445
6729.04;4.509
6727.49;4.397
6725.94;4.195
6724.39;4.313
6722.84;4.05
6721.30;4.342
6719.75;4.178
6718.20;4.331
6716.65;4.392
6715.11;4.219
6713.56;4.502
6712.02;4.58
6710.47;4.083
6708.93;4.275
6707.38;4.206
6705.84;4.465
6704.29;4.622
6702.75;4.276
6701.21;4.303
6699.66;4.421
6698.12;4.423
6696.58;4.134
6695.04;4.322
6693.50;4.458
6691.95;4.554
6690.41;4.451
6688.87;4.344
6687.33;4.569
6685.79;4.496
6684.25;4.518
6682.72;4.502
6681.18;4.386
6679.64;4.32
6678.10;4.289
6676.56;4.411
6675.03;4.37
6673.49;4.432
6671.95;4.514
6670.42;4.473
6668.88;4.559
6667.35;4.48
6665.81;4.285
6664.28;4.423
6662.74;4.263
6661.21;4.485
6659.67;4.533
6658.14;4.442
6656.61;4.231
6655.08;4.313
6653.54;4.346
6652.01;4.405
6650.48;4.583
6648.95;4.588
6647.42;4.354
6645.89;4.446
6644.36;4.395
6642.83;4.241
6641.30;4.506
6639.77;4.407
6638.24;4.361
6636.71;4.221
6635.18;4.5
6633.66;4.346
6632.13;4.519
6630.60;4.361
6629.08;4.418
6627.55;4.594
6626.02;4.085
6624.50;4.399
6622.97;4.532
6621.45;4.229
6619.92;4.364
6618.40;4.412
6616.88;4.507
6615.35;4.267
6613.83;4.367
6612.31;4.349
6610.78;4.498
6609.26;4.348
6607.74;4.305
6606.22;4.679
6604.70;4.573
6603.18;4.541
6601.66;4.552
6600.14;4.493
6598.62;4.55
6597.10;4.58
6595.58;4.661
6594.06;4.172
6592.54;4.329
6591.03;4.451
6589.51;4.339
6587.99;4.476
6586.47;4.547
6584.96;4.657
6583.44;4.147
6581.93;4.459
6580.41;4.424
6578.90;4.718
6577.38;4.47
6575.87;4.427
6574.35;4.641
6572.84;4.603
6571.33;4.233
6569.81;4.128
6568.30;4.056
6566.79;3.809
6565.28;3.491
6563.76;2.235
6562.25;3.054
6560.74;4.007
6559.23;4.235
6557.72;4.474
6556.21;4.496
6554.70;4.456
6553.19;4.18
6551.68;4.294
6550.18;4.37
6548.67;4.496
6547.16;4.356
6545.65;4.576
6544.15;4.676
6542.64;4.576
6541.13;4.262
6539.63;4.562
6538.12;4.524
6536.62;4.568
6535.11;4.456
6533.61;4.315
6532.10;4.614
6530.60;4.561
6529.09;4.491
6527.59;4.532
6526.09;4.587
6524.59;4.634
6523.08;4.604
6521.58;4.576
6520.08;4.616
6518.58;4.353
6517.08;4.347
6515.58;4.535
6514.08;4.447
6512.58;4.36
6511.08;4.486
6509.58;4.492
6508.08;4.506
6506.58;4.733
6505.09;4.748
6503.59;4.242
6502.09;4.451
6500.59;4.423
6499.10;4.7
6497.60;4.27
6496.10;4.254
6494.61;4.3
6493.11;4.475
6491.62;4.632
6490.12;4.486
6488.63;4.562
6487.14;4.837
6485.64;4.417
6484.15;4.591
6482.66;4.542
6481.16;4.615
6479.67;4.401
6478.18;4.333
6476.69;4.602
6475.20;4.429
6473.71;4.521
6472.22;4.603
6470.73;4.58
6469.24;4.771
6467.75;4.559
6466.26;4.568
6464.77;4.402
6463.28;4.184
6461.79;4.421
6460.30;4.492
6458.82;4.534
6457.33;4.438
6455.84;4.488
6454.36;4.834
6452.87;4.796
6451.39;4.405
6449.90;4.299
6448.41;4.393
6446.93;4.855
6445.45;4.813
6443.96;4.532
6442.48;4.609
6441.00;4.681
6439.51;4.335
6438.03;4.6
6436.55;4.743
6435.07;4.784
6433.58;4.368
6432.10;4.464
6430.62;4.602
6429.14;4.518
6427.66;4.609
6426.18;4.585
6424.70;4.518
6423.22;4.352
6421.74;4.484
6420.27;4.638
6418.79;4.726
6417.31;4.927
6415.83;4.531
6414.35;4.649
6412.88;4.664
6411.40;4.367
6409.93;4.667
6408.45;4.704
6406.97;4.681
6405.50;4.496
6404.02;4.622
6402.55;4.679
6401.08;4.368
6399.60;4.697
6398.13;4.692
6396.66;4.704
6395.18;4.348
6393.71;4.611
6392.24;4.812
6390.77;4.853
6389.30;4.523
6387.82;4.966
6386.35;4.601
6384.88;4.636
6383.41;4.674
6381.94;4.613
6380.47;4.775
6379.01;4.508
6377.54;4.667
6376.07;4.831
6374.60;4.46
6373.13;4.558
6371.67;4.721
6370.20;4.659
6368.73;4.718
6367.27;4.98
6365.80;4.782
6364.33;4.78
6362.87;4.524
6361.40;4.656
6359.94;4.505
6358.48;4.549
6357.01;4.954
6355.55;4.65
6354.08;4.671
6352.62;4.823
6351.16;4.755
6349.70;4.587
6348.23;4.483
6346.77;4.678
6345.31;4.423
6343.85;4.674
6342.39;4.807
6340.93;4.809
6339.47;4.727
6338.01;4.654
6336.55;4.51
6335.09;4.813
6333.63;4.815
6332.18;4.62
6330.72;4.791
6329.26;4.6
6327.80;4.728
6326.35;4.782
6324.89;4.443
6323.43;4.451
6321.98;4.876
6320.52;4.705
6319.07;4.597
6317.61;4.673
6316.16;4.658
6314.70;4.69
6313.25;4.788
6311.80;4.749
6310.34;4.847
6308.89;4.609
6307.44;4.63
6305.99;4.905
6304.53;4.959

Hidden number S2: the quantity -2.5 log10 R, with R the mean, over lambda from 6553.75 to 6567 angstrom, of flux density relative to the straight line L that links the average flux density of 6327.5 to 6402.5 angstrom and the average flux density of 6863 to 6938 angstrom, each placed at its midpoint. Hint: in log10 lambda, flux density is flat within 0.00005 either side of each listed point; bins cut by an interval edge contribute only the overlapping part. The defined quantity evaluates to 0.18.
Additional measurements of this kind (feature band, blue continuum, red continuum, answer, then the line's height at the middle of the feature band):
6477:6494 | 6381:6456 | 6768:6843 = 0.004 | 4.55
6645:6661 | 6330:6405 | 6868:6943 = -0.007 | 4.4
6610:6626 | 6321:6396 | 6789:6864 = 0.017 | 4.45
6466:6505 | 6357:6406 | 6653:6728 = 0.013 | 4.56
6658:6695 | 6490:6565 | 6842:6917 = -0.034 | 4.3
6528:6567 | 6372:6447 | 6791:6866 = 0.064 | 4.5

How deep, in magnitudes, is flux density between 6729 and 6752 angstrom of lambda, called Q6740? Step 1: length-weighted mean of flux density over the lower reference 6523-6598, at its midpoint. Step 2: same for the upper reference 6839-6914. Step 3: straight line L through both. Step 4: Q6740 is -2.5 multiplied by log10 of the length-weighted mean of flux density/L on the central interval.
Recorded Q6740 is -0.03 mag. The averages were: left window 4.34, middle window 4.36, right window 4.18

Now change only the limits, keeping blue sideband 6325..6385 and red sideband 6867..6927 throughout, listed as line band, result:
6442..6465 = 0.01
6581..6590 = 0.00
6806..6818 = -0.02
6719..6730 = 0.01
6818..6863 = -0.01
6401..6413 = 0.01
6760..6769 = -0.02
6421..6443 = 0.01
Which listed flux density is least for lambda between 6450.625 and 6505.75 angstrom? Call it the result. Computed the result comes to 4.184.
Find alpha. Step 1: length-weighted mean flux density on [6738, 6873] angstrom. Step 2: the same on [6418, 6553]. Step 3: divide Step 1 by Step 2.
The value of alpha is 0.9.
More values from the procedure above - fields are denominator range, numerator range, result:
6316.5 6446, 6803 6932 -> 0.91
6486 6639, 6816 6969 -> 0.95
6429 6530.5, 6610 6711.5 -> 0.97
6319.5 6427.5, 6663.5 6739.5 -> 0.94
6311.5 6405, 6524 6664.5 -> 0.94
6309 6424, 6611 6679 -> 0.94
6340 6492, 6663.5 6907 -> 0.93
